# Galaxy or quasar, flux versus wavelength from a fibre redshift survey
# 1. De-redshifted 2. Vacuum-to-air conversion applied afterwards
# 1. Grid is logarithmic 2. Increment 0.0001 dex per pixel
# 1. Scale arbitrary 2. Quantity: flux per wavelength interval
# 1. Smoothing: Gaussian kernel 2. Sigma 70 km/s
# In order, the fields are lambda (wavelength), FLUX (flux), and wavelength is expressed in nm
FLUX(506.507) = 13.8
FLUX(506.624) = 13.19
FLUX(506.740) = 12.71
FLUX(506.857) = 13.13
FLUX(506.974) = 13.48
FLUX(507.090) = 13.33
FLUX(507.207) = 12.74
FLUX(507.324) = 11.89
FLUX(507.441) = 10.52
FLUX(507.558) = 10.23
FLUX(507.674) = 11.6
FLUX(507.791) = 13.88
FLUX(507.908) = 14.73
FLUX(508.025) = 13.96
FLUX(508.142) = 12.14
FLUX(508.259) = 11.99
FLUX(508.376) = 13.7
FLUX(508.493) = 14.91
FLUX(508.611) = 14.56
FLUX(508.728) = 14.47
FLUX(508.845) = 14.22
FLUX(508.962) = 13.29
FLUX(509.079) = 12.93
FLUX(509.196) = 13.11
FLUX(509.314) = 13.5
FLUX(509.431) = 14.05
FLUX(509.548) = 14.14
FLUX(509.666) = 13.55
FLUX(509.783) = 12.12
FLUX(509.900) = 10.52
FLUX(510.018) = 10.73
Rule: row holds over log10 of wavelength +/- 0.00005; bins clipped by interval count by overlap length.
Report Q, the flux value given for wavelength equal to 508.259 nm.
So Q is 11.99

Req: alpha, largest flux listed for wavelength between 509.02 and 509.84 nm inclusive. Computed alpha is 14.14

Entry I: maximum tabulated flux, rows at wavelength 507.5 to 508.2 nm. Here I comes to 14.73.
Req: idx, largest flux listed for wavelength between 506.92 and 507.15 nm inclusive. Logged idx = 13.48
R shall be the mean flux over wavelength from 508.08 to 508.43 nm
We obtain 12.6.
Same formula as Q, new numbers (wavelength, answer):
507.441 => 10.52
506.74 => 12.71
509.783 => 12.12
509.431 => 14.05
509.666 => 13.55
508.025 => 13.96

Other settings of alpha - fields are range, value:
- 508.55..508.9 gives 14.56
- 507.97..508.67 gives 14.91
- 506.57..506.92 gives 13.19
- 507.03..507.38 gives 13.33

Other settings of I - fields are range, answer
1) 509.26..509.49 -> 14.05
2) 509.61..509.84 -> 13.55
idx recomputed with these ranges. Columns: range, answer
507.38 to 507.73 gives 11.6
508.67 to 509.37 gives 14.47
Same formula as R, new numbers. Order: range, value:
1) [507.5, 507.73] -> 11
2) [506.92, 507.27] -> 13.2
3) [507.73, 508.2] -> 13.7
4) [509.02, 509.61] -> 13.5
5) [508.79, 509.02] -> 13.8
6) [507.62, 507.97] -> 13.4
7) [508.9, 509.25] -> 13.1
